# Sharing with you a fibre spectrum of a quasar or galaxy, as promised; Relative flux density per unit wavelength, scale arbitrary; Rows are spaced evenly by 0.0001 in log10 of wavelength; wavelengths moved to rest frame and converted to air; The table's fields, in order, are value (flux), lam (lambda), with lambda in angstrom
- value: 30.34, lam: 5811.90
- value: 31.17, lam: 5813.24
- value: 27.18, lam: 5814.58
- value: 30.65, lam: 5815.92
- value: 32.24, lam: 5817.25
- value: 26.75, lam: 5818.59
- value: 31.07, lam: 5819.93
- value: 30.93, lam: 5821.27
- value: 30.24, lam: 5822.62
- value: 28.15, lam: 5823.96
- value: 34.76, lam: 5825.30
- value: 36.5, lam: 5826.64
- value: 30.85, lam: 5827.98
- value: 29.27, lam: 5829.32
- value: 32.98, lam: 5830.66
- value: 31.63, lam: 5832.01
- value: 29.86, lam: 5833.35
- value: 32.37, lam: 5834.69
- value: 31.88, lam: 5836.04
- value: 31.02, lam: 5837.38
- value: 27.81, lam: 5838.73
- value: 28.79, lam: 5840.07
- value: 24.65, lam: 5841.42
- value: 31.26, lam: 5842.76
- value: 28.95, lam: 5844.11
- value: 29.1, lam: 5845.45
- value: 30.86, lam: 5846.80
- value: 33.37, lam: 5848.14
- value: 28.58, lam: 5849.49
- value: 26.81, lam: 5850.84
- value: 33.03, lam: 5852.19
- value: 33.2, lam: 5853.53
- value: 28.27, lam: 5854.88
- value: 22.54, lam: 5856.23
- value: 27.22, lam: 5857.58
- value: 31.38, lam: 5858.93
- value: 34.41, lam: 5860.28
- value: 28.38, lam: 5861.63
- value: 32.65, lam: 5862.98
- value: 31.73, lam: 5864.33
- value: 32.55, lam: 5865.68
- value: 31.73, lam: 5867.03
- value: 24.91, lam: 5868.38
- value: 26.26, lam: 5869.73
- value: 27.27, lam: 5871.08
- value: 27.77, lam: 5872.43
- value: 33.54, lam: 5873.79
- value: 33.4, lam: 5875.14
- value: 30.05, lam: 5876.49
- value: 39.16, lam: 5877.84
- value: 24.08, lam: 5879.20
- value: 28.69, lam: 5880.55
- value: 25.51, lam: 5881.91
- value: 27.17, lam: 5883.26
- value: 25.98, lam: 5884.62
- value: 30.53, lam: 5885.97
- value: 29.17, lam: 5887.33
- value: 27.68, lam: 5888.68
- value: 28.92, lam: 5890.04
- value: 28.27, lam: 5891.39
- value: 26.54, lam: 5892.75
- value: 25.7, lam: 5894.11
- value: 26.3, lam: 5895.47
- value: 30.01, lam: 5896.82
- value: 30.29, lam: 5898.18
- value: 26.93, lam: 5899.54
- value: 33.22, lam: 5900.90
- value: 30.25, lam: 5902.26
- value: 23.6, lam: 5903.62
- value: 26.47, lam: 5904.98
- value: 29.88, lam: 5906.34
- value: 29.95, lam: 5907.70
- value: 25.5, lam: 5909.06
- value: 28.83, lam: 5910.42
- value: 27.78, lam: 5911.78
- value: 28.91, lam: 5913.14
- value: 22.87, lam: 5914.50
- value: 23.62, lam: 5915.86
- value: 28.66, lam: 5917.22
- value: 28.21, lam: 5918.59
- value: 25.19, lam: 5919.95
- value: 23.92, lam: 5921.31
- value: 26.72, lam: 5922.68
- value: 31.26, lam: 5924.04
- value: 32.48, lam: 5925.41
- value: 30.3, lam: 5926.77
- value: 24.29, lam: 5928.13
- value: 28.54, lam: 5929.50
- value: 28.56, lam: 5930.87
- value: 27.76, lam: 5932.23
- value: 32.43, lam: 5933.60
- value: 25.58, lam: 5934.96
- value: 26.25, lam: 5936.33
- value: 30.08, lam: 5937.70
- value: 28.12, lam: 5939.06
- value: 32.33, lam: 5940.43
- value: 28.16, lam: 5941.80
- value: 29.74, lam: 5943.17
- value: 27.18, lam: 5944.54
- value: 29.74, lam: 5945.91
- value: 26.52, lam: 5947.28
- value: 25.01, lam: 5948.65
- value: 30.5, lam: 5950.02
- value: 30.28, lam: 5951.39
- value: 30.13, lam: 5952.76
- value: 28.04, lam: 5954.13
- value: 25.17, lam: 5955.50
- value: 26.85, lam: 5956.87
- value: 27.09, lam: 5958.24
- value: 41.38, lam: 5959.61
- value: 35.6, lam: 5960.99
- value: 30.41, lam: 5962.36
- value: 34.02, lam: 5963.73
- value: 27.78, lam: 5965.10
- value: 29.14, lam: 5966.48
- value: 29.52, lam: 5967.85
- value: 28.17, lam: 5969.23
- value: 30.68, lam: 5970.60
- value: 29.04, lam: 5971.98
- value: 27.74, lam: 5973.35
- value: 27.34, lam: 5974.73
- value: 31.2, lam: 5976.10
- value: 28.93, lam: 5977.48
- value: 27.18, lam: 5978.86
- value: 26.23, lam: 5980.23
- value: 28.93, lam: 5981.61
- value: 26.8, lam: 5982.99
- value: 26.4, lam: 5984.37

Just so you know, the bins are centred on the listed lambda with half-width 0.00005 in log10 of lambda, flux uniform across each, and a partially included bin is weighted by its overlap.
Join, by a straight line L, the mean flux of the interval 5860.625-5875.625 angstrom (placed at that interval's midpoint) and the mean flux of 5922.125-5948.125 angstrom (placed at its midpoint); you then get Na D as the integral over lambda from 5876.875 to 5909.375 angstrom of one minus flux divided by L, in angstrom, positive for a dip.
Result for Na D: 1.3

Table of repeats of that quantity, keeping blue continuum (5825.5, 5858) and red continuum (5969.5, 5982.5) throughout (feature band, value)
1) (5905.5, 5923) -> 1.4 angstrom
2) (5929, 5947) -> 0.1 angstrom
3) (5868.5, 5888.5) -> 0.4 angstrom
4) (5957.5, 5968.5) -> -1.2 angstrom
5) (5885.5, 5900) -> 0.7 angstrom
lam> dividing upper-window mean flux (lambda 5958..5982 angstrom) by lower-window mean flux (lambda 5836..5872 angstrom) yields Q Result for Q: 1.02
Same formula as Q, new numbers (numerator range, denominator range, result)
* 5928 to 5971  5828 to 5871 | 0.98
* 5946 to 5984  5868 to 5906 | 1.02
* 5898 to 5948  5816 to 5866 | 0.92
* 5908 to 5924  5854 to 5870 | 0.91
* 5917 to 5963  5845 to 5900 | 0.99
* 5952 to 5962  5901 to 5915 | 1.10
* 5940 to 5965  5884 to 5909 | 1.06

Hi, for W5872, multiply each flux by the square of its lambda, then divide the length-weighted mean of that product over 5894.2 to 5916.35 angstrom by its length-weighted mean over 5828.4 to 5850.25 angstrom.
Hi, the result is 0.94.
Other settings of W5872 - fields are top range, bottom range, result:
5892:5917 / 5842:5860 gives 0.95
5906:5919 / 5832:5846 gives 0.94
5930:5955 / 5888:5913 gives 1.03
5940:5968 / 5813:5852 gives 1.02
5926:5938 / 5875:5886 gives 0.98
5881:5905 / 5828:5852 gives 0.95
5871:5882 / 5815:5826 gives 1.01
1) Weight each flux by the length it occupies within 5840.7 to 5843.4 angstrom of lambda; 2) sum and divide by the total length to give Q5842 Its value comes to 27.9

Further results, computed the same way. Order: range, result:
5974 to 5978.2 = 29.1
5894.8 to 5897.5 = 28.2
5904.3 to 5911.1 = 28.1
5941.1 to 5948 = 28.2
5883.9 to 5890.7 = 28.4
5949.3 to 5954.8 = 29.7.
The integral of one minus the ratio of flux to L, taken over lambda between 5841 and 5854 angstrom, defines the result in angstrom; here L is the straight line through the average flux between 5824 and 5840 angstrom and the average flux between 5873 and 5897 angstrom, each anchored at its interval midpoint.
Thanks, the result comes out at 0.3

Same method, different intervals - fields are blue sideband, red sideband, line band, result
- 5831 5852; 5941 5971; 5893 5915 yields 1.34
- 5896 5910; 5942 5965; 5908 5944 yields 1.47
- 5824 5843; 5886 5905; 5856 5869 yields -0.17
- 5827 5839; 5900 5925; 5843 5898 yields 0.19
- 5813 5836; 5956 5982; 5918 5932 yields 1.04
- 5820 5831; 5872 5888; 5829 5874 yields 1.20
